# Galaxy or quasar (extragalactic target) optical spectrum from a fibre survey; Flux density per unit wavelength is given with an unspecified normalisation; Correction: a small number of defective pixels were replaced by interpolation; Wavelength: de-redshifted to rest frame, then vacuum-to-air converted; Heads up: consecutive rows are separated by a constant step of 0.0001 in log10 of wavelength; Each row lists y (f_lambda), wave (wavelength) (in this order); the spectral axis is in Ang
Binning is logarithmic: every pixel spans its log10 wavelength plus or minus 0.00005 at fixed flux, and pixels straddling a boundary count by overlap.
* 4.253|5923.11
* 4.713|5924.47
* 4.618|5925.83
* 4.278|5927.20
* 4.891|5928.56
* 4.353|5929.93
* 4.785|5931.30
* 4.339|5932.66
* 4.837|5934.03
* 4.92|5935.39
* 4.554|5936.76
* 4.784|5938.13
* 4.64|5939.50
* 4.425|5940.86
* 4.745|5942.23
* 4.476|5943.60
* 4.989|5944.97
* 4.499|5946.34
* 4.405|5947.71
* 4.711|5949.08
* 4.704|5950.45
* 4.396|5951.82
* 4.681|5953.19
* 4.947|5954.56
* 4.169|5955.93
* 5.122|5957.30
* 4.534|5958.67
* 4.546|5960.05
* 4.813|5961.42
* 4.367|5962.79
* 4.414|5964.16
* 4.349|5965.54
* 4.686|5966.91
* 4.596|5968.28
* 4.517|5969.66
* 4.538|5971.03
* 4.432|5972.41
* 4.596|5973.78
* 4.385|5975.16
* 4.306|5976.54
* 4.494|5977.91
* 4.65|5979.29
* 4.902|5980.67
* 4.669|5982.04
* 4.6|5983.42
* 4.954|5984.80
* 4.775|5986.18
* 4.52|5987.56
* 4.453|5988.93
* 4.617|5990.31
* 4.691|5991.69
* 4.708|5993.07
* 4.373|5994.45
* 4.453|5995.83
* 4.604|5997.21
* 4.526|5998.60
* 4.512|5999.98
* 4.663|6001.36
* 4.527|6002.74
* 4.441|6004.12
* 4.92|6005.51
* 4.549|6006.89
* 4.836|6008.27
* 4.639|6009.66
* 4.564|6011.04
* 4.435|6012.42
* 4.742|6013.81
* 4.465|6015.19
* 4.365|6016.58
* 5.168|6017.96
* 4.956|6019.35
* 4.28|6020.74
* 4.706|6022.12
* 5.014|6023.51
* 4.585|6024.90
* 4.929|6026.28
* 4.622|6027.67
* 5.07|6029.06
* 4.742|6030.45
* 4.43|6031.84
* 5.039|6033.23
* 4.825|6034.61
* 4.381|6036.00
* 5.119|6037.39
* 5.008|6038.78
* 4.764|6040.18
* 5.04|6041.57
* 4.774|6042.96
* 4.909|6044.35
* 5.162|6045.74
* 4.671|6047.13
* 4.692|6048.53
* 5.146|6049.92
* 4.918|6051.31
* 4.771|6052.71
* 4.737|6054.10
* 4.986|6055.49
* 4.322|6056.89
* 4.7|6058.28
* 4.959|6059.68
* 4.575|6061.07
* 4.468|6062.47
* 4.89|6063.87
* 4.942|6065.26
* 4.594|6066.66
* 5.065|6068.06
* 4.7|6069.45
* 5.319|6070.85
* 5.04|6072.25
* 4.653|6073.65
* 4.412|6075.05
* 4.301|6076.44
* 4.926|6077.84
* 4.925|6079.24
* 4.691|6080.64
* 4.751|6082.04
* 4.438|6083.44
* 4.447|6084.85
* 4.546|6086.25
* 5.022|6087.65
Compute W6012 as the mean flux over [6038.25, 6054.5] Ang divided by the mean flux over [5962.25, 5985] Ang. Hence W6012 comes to 1.1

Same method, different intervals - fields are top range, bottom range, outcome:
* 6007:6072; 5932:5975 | 1.04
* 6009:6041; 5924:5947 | 1.02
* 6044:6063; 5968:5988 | 1.04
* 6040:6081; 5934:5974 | 1.04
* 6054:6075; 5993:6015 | 1.04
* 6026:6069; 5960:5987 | 1.05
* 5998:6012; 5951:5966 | 1.01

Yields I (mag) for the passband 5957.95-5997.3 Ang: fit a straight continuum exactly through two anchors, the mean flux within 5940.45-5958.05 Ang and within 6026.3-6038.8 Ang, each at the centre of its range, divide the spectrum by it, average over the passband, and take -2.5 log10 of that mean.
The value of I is 0.029 mag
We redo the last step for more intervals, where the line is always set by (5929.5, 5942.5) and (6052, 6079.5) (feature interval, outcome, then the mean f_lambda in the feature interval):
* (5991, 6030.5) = 0.013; 4.66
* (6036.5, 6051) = -0.040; 4.92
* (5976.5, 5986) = 0.000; 4.68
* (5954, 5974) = 0.022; 4.57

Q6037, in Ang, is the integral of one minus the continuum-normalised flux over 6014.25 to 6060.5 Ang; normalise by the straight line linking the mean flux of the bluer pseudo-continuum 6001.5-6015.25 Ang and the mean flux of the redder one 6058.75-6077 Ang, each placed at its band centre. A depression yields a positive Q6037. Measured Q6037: -1.0 Ang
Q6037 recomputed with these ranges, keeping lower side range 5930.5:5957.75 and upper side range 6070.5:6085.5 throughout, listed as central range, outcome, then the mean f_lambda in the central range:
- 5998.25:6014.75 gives 0.2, 4.61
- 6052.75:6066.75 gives -0.1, 4.73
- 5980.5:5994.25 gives 0.0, 4.67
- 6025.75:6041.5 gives -0.4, 4.82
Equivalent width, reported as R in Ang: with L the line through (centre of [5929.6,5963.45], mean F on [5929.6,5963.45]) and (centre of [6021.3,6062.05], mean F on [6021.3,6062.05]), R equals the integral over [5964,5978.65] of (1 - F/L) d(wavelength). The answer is 0.6 Ang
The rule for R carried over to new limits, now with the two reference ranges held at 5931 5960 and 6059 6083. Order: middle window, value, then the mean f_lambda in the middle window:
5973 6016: 0.9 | 4.6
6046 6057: -0.2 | 4.82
